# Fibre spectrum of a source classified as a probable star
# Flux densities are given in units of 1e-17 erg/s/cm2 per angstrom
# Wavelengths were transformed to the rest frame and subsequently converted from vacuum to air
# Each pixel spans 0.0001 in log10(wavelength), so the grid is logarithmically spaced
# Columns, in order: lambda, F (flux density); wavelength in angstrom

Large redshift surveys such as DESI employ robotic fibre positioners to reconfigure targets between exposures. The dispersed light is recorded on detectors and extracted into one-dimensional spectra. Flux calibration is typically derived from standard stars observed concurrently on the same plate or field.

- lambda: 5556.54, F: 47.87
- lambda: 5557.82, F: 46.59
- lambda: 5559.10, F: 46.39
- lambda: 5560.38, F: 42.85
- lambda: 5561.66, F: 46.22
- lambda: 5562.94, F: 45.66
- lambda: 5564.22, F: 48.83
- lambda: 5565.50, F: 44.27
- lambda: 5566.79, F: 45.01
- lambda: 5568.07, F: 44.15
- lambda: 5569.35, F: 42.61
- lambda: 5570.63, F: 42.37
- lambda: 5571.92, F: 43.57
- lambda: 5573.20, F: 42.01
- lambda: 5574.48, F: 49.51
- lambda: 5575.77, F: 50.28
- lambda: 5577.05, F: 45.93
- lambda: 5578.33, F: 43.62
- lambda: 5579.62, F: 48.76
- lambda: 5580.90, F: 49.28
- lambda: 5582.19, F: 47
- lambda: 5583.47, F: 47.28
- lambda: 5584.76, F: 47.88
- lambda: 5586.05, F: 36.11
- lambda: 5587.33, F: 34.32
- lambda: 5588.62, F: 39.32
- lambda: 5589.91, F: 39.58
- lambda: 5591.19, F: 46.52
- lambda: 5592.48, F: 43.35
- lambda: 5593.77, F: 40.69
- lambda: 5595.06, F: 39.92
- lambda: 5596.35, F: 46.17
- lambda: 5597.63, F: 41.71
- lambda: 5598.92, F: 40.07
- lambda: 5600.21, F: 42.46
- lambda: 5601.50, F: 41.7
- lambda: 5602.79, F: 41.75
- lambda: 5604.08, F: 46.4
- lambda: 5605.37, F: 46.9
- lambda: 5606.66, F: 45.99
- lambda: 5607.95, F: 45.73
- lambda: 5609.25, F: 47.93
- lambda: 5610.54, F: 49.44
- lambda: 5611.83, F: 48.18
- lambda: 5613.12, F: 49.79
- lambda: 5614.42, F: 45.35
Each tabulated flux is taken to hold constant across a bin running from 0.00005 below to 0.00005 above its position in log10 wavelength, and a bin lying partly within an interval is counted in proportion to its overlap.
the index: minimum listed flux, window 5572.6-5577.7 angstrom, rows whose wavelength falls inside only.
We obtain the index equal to 42.01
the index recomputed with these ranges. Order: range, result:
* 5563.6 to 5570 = 42.61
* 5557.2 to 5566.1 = 42.85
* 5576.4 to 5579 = 43.62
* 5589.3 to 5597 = 39.58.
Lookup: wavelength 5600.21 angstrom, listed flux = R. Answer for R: 42.46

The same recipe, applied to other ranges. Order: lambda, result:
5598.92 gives 40.07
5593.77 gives 40.69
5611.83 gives 48.18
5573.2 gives 42.01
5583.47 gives 47.28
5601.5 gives 41.7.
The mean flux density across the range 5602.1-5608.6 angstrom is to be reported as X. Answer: 45.3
